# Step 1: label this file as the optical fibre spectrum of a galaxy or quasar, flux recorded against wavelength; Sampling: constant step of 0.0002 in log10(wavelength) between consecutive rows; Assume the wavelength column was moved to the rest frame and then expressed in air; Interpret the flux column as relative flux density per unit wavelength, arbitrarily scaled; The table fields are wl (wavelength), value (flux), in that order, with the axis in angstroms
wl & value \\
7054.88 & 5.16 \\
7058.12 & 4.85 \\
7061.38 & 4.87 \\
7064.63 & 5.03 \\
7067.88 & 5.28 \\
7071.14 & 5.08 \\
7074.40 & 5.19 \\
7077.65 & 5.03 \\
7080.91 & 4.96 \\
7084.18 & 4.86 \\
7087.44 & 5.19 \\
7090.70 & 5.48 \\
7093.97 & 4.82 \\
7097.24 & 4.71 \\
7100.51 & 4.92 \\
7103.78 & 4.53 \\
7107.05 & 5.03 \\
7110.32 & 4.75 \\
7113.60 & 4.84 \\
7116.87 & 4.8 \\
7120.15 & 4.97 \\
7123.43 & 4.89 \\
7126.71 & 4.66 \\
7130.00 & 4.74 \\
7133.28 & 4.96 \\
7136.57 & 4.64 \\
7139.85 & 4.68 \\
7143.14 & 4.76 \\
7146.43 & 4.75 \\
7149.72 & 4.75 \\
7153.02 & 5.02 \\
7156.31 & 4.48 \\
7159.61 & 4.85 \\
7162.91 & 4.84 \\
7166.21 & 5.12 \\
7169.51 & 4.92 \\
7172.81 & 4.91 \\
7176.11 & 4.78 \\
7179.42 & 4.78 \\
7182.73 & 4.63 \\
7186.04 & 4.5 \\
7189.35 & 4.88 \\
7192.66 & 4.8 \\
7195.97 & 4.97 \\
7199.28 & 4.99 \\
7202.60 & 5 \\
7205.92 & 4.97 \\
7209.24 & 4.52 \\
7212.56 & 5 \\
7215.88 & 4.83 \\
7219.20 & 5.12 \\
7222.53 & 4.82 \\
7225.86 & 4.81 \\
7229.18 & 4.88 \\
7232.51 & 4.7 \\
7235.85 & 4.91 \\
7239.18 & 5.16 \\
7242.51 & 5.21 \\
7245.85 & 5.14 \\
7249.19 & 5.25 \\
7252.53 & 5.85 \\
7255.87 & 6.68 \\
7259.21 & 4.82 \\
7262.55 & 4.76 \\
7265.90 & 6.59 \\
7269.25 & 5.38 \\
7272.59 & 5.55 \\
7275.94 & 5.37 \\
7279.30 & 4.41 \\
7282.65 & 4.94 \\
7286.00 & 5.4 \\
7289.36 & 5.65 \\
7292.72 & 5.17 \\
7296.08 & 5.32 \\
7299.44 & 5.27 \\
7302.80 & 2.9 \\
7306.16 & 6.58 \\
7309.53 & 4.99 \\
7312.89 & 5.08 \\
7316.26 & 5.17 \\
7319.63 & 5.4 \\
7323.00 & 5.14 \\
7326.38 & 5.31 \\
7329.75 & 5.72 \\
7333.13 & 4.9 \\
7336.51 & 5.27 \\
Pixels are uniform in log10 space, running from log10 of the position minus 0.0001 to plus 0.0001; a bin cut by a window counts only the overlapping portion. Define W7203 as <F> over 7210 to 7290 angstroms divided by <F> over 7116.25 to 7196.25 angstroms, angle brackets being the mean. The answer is 1.08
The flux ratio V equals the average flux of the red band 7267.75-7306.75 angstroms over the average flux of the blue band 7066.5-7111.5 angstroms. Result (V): 1.03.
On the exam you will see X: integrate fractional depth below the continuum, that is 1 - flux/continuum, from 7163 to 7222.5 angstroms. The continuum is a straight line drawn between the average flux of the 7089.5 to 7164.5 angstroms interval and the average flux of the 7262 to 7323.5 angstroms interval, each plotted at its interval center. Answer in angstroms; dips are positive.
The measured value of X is 1.4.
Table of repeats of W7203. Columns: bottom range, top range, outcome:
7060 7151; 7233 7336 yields 1.07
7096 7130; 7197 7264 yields 1.05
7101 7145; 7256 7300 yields 1.11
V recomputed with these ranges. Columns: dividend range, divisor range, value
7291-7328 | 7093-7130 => 1.07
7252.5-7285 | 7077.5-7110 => 1.10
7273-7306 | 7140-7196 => 1.05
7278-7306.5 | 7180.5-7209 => 1.04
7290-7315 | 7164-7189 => 1.05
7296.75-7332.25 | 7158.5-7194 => 1.07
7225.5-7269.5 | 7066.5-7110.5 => 1.06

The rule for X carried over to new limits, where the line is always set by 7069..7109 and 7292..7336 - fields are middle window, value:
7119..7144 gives 1.2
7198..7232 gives 1.3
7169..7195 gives 1.4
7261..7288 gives -1.0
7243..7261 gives -1.5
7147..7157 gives 0.5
